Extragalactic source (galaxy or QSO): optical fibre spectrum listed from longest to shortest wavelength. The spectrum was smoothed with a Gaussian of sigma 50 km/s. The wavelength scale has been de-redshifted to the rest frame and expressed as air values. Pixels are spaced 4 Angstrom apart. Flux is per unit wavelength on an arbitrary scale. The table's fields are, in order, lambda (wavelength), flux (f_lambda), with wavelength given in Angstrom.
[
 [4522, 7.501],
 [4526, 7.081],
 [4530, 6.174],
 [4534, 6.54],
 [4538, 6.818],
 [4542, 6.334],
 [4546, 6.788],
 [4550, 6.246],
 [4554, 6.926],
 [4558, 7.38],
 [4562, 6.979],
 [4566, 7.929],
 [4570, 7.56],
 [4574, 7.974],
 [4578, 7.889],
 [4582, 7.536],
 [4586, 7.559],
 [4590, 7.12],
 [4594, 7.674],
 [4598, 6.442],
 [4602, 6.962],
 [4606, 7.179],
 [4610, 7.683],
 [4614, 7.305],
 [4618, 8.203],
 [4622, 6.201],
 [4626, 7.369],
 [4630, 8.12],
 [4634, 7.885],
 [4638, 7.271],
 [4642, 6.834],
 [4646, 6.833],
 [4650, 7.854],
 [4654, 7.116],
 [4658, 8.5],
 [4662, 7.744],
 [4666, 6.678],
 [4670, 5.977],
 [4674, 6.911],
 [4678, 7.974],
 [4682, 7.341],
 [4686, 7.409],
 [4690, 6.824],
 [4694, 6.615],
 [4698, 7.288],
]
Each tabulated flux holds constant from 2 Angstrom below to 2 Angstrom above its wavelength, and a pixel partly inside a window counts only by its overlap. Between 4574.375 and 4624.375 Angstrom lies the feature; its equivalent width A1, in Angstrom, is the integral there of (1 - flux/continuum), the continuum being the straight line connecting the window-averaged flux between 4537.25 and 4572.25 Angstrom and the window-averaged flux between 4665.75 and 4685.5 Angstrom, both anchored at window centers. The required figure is -2.3 Angstrom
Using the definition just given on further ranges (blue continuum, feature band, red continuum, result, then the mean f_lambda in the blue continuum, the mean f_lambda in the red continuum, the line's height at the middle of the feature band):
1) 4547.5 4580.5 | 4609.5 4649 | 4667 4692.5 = -1.0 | 7.35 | 7.05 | 7.18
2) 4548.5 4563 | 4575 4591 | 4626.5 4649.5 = -1.2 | 6.9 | 7.42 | 7.07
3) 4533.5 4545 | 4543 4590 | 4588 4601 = -3.3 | 6.59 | 7.07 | 6.82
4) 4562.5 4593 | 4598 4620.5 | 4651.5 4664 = 1.0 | 7.62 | 7.79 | 7.69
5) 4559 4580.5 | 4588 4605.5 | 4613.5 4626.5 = 0.9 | 7.65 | 7.25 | 7.44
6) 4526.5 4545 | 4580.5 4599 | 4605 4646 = -0.7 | 6.53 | 7.38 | 7.04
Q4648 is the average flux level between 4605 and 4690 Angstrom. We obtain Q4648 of 7.34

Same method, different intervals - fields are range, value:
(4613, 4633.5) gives 7.48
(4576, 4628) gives 7.32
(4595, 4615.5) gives 7.14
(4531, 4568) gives 6.86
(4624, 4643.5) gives 7.51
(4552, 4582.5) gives 7.52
